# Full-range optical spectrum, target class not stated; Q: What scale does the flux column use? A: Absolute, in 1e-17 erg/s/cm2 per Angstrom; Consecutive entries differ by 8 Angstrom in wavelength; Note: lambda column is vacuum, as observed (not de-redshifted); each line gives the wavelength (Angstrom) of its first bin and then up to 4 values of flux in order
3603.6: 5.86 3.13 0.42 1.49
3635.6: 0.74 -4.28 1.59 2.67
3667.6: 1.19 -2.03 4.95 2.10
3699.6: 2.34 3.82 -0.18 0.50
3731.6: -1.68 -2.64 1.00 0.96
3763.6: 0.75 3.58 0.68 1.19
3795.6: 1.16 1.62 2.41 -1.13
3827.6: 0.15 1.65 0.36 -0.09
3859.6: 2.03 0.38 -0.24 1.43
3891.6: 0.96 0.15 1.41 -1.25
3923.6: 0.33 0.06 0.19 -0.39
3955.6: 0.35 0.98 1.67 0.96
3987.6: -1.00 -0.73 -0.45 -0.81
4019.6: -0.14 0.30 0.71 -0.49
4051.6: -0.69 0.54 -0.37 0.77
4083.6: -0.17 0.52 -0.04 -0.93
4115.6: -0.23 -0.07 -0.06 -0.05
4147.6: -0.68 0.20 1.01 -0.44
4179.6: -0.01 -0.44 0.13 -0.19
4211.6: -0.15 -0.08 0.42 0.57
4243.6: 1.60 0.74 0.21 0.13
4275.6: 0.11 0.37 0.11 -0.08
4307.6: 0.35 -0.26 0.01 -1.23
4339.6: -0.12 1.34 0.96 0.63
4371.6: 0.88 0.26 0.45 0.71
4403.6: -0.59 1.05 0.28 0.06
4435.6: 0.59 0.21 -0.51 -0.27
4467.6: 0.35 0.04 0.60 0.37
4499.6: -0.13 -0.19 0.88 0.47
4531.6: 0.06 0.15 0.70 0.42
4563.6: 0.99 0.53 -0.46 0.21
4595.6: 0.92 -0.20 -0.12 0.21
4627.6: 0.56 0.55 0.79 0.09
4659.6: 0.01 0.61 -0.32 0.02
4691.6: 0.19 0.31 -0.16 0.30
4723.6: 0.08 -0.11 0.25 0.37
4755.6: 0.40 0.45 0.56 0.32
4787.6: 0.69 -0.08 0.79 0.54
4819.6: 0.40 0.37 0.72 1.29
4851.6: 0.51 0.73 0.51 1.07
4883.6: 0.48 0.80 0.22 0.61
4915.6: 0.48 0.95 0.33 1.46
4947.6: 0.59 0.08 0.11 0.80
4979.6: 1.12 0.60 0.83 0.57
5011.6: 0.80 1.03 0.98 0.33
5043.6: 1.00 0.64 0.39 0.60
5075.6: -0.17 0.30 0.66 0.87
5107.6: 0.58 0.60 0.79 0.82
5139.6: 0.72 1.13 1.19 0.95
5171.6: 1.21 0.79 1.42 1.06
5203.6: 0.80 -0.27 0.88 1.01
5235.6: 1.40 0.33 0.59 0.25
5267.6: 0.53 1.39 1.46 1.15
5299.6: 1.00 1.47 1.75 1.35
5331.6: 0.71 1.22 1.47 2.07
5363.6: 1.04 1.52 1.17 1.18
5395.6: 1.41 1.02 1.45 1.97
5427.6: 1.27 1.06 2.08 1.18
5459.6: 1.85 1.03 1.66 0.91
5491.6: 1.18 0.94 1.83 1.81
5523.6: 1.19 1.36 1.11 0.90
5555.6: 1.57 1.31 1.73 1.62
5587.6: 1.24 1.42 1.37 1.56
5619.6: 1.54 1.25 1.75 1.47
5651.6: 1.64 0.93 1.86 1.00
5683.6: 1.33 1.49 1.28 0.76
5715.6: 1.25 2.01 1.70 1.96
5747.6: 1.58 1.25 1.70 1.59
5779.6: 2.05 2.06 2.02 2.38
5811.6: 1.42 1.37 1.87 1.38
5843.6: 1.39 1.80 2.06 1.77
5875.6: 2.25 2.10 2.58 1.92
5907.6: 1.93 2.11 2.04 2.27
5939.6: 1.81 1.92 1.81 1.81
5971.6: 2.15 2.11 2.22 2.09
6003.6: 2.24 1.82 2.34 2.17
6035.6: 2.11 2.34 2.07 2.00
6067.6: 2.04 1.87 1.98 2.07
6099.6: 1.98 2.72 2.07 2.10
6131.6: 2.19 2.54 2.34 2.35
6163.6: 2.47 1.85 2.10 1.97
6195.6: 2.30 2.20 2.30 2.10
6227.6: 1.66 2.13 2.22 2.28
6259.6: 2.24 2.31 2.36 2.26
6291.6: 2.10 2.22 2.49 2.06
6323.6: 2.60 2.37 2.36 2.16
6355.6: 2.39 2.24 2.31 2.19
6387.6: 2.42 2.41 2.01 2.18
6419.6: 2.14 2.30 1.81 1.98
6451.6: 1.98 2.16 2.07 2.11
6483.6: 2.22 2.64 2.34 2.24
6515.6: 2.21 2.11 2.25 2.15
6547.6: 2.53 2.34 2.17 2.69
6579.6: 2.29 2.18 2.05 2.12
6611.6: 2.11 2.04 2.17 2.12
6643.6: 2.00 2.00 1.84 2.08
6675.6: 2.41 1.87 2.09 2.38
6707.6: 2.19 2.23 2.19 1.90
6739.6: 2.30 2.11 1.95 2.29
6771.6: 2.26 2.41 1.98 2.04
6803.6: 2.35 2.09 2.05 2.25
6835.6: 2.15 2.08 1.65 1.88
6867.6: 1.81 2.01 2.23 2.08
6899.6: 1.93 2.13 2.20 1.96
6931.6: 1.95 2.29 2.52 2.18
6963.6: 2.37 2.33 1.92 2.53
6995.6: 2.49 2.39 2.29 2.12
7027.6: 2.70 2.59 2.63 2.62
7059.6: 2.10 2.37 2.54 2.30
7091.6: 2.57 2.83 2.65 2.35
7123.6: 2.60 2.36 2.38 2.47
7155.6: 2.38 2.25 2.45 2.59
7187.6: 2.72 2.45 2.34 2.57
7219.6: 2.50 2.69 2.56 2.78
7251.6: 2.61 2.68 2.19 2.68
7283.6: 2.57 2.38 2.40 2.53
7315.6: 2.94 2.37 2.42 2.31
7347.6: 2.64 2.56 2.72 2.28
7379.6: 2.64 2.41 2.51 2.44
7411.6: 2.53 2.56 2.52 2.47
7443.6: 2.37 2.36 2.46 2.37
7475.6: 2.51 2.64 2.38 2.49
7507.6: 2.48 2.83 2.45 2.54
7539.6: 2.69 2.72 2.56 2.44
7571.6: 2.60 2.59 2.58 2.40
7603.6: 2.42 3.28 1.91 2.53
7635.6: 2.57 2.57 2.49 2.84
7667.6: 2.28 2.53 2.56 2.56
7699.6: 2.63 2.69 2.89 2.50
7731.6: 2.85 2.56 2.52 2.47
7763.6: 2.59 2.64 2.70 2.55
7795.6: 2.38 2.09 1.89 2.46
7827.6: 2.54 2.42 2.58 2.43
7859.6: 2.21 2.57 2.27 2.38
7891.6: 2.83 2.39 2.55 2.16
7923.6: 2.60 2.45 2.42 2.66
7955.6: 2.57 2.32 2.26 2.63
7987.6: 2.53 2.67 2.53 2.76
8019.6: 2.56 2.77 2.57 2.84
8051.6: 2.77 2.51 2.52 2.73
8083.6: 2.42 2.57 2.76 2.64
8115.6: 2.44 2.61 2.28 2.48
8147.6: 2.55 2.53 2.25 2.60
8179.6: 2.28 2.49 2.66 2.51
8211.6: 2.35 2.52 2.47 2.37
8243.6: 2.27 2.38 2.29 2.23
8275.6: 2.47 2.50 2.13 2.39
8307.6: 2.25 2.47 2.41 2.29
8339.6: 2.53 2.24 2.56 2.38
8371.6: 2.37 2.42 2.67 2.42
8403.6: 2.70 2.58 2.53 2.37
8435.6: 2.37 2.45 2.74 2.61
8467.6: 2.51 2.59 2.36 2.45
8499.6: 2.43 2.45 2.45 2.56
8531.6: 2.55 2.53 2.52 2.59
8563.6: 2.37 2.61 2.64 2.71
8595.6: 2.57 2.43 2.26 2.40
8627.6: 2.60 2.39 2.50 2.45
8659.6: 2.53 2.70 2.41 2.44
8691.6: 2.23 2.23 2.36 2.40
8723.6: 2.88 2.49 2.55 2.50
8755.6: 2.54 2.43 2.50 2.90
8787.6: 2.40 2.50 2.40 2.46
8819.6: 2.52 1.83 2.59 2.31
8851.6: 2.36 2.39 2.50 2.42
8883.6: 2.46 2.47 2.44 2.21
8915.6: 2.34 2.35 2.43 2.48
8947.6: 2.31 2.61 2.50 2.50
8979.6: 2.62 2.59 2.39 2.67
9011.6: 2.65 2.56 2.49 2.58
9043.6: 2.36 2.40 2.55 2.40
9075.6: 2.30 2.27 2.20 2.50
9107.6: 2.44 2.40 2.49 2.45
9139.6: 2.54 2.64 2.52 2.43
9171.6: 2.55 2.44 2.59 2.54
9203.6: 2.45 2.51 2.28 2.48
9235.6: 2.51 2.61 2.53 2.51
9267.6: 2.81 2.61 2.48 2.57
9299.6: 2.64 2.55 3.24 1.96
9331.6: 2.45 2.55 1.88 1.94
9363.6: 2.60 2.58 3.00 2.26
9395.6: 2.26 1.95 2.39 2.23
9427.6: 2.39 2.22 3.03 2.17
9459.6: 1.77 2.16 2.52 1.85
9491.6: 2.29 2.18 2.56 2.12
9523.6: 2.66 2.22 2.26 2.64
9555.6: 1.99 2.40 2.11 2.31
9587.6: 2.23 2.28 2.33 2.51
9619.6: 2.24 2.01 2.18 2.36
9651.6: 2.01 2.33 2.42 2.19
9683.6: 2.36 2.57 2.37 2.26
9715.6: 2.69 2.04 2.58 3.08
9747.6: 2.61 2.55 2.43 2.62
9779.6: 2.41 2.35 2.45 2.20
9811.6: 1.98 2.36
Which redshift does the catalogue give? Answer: 0.32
